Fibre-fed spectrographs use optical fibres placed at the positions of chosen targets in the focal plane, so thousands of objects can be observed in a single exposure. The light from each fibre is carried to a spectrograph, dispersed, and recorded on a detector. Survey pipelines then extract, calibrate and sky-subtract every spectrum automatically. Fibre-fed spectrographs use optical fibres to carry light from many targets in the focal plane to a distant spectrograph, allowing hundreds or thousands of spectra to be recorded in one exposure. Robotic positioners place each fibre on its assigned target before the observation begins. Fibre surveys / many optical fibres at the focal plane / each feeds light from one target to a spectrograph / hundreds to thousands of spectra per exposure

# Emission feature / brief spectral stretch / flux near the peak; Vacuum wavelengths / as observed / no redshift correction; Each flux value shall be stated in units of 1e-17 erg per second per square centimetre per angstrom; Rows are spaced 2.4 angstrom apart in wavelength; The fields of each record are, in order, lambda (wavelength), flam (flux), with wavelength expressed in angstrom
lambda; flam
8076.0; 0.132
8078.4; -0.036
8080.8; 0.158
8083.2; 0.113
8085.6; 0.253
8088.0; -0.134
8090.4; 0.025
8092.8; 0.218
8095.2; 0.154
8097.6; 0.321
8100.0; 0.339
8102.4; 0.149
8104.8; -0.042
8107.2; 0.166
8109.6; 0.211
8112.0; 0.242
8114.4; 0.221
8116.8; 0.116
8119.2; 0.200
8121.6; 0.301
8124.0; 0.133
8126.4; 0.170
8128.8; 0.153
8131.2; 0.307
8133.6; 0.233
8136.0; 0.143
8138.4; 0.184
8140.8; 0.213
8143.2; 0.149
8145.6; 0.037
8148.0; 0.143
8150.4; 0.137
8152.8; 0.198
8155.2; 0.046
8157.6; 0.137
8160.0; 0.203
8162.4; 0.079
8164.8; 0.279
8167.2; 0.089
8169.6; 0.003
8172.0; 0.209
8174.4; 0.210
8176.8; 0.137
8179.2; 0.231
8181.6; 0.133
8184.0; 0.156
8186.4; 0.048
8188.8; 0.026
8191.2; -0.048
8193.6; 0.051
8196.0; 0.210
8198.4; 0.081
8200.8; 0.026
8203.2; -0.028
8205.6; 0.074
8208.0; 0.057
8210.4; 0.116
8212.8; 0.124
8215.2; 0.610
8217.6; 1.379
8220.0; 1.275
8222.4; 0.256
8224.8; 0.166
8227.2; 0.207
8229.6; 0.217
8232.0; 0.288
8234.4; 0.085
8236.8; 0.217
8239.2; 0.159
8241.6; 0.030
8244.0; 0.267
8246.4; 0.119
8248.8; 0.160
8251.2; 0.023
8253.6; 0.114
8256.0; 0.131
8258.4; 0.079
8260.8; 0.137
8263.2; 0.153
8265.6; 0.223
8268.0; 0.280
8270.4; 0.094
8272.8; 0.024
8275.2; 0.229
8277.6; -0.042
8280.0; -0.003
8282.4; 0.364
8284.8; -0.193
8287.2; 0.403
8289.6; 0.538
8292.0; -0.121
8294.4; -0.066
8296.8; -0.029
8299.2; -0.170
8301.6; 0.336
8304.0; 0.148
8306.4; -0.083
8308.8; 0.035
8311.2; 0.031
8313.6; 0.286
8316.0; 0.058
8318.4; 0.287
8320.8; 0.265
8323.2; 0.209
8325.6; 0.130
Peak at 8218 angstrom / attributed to Hbeta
